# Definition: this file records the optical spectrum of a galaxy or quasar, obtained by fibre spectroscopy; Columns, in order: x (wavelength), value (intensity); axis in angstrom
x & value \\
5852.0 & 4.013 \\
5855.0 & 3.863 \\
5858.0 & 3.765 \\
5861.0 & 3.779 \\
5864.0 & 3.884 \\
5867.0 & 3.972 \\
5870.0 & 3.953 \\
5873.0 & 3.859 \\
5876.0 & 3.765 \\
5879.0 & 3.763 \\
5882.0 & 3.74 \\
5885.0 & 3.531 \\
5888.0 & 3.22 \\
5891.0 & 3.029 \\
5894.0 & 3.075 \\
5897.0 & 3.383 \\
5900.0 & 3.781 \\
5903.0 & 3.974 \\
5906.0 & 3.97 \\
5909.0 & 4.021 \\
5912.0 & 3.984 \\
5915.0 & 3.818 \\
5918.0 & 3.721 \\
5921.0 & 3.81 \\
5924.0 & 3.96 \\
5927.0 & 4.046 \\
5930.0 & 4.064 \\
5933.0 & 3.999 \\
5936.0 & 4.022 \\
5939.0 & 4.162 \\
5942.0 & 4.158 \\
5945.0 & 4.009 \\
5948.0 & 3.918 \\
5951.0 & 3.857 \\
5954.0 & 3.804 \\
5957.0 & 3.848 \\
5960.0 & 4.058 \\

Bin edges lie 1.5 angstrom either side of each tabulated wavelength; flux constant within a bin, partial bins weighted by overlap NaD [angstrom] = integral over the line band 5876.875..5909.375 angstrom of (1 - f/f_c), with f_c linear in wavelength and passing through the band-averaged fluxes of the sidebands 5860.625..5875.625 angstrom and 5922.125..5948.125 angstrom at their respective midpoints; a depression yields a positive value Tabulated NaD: 3.0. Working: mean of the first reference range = 3.89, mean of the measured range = 3.58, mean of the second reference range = 4.04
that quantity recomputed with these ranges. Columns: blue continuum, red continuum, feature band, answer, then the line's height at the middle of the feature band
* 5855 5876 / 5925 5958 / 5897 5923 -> 0.53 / 3.94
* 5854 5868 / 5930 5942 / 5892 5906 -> 1.36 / 3.96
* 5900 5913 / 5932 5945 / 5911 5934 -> 0.57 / 4.02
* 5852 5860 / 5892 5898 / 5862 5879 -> -1.26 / 3.61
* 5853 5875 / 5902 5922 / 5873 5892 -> 1.63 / 3.88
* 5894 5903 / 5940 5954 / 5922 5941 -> -0.98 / 3.84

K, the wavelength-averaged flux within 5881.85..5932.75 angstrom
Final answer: 3.72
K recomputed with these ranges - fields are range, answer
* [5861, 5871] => 3.91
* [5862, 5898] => 3.6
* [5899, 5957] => 3.95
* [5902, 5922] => 3.9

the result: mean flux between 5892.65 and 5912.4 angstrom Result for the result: 3.73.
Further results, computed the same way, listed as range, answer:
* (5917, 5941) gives 3.98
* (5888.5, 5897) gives 3.13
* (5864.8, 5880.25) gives 3.86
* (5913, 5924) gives 3.82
